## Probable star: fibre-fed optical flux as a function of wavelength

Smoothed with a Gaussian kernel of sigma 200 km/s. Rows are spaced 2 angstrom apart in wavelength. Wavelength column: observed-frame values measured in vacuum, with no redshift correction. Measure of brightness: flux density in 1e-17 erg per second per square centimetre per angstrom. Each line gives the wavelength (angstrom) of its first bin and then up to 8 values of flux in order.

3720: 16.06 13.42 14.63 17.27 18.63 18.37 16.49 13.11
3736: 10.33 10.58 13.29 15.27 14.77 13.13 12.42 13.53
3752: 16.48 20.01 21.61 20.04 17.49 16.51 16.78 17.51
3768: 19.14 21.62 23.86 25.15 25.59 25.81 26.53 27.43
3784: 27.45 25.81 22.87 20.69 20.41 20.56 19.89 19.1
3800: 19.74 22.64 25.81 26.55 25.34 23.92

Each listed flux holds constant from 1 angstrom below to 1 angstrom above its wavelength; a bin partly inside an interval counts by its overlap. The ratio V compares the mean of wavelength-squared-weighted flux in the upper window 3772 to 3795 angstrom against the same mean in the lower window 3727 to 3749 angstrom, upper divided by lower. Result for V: 1.76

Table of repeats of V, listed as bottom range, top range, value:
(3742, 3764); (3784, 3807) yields 1.39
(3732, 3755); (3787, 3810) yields 1.63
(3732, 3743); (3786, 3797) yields 1.70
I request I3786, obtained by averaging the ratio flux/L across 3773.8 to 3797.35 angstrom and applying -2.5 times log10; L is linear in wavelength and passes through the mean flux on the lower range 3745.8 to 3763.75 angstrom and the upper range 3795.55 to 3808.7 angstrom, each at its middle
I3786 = -0.160 mag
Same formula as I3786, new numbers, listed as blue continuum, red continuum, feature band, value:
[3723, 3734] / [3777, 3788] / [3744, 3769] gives 0.268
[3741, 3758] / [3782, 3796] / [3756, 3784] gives -0.112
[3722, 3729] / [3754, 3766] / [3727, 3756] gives 0.160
